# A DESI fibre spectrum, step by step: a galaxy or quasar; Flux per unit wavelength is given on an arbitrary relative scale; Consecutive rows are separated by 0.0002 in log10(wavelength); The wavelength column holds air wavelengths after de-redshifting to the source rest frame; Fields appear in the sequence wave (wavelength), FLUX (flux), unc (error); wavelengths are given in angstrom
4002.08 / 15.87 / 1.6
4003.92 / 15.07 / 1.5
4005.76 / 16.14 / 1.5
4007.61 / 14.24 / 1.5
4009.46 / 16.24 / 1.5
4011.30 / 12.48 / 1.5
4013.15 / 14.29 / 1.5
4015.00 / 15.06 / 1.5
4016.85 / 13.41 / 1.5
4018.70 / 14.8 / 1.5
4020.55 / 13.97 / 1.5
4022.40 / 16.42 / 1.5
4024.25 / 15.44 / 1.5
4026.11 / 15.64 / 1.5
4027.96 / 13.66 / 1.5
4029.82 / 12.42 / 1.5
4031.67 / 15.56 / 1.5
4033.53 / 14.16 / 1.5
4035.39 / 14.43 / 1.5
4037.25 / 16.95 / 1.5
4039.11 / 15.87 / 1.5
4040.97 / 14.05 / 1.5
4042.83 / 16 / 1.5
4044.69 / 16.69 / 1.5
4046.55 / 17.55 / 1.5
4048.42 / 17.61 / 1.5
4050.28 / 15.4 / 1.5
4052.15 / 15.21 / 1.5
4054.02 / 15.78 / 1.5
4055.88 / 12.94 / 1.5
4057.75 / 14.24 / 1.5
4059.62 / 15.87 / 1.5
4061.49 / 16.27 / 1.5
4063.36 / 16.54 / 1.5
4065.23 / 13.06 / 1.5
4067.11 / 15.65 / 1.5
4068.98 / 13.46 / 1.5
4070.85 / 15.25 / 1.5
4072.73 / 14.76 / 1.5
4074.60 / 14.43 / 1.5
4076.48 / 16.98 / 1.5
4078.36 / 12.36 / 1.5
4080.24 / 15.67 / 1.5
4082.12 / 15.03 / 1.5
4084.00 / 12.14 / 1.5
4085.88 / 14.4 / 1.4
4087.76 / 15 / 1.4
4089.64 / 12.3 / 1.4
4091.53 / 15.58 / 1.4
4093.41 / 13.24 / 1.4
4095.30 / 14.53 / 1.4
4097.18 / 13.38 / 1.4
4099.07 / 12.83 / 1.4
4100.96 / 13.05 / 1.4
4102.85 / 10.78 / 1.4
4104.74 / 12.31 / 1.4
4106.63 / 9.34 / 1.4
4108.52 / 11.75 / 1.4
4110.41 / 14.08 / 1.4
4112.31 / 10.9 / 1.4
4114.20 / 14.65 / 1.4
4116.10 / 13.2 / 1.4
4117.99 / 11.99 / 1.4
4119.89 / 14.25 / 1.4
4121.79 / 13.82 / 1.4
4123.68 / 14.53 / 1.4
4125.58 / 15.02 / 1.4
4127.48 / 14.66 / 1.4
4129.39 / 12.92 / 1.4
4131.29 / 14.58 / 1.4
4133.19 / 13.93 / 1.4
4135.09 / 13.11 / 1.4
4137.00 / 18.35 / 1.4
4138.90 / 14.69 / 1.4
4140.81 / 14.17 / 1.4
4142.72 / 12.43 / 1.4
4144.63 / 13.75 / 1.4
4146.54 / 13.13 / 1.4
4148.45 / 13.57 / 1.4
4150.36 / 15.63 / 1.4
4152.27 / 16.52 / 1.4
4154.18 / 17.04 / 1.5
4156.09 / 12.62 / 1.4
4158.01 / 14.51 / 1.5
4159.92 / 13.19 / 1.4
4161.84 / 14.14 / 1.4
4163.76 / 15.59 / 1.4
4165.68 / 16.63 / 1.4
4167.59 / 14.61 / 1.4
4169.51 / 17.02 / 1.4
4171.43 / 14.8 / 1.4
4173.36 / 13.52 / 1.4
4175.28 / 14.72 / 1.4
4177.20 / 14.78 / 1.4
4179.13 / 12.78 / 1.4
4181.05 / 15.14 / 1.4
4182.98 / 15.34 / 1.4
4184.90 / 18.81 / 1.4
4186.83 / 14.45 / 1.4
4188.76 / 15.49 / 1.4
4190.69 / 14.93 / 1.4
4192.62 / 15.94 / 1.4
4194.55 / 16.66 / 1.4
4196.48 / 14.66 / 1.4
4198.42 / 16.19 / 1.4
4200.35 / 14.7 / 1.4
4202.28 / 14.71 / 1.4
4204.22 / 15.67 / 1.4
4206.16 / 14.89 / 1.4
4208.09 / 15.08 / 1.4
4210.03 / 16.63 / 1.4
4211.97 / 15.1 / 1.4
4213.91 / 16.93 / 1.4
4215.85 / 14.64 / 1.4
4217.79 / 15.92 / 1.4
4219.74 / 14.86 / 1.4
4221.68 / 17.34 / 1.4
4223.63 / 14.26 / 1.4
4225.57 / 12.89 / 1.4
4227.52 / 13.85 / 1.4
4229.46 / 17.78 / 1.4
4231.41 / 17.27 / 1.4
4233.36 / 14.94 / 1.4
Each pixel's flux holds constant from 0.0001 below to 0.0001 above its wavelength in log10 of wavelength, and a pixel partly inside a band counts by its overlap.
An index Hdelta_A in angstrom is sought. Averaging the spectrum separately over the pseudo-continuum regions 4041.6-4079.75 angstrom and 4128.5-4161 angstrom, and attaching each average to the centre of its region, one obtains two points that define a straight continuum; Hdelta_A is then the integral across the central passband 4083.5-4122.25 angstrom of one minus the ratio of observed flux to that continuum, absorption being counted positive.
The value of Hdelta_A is 4.72 angstrom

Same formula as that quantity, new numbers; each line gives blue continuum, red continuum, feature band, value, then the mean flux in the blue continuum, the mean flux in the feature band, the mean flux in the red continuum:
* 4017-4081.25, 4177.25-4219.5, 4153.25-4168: 0.5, 15.1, 14.8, 15.4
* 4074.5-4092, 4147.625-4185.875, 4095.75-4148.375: 4.6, 14.3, 13.4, 15.1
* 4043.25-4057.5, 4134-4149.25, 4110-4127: 1.1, 15.8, 13.6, 14.1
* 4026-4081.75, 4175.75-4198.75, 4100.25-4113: 2.9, 15.1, 11.7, 15.4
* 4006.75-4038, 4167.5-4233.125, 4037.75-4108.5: 1.9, 14.6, 14.4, 15.4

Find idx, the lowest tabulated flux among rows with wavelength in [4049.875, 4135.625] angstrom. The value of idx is 9.34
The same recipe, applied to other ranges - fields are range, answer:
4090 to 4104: 10.78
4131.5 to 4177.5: 12.43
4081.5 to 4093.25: 12.14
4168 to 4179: 13.52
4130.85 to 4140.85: 13.11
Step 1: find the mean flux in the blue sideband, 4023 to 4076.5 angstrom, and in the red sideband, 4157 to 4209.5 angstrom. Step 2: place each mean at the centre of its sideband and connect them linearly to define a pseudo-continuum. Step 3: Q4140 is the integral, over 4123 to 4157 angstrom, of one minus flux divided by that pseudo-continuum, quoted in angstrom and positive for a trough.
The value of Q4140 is 1.6 angstrom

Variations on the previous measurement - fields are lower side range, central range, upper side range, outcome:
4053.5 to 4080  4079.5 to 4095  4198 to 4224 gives 0.8 angstrom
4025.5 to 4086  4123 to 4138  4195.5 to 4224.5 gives 0.6 angstrom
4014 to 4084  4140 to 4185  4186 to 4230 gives 1.7 angstrom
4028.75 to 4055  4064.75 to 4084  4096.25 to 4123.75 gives -0.6 angstrom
